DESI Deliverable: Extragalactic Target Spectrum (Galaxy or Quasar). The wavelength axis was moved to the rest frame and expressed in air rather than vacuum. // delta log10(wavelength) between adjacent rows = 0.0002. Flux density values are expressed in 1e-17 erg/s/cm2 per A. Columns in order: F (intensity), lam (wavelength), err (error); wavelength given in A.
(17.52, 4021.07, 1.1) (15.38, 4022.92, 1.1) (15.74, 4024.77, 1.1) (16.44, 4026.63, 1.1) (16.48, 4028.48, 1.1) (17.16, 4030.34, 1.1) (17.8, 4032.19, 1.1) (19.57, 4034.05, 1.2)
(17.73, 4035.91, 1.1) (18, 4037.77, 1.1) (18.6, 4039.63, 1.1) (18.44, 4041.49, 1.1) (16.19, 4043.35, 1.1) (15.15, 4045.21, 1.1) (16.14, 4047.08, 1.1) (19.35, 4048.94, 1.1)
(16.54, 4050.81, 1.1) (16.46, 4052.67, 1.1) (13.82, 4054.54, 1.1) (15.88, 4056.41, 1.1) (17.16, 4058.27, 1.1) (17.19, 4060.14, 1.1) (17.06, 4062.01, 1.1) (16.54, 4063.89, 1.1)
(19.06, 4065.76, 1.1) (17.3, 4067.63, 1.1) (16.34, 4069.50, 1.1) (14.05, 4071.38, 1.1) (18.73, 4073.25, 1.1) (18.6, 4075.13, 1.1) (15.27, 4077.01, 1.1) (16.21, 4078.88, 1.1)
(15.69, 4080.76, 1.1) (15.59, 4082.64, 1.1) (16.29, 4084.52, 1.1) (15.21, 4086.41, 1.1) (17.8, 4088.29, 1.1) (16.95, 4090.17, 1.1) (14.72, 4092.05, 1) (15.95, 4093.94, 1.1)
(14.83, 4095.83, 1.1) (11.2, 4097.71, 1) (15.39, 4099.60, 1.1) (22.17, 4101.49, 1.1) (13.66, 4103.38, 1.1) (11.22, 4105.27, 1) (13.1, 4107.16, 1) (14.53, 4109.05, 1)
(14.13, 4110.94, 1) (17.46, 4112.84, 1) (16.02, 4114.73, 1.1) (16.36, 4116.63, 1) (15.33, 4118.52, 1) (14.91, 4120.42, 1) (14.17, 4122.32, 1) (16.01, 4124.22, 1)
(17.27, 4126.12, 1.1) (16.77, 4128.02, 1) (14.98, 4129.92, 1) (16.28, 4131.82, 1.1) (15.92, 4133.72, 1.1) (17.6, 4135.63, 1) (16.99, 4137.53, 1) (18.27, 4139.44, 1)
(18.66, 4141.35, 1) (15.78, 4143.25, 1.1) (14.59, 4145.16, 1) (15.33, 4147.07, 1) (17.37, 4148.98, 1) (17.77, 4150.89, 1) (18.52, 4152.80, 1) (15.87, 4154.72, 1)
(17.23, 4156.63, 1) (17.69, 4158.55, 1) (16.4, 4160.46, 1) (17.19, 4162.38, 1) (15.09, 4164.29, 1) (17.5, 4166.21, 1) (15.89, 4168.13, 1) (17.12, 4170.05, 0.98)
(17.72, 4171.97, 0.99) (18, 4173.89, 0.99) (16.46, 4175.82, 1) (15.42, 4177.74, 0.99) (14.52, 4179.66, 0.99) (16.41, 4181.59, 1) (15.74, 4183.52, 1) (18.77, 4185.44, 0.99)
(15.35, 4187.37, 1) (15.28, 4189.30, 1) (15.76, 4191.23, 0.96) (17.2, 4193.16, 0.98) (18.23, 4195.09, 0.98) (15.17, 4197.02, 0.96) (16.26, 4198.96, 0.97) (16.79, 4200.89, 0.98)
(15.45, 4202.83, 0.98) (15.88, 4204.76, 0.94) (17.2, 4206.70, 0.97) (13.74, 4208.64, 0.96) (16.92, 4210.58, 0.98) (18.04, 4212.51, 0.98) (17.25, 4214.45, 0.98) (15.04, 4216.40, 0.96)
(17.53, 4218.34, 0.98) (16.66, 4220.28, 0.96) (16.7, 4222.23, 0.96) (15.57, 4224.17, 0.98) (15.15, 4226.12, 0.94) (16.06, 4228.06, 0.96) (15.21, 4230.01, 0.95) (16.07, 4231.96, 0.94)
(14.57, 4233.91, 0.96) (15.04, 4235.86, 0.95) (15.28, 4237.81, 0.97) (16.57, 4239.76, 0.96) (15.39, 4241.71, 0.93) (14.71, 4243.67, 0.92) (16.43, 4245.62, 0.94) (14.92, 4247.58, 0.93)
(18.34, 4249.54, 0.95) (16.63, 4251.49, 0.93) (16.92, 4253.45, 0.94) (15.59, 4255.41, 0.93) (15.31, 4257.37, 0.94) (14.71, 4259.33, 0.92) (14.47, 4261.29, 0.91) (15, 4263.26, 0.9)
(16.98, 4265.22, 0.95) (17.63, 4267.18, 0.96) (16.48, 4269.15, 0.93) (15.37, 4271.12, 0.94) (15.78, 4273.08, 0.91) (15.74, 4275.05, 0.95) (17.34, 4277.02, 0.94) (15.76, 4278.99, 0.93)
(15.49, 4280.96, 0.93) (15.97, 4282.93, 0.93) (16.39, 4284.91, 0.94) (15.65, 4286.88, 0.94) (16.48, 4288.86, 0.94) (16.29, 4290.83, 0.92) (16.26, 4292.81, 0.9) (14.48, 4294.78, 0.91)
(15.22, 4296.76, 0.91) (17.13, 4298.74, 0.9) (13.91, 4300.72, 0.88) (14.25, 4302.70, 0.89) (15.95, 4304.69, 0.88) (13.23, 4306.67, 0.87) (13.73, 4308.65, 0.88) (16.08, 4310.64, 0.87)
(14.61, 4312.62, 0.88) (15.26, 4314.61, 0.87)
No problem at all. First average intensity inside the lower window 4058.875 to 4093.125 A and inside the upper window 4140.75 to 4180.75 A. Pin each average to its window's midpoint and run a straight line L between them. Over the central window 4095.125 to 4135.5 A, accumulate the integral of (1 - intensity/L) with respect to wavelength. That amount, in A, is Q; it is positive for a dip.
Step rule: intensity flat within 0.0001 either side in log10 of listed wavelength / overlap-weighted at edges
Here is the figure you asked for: 3.04 A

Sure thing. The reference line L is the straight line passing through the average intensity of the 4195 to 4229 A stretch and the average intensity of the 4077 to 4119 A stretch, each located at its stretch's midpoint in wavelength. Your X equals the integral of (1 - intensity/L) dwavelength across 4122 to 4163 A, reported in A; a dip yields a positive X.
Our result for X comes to -2.4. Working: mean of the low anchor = 15.4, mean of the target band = 16.7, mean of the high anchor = 16.3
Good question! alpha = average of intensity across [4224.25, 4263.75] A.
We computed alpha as 15.6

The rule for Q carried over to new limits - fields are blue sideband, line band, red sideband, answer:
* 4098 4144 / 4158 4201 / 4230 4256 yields -1.7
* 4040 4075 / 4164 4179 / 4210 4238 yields -0.3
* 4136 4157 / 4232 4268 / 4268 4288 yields 0.9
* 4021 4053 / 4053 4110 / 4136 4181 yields 3.7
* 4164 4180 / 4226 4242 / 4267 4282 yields 0.8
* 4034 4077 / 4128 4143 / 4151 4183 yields -0.1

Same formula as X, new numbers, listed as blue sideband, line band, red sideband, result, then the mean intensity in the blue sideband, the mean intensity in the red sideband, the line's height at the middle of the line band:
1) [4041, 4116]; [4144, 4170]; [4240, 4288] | -1.03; 16.1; 16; 16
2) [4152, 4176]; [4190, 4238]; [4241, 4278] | 1.00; 17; 16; 16.5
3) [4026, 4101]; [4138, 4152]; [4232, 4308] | -0.51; 16.6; 15.7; 16.3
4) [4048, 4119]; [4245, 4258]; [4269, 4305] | -0.43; 16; 15.8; 15.8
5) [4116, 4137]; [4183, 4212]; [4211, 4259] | -0.49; 16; 16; 16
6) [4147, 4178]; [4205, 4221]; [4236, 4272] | -0.14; 16.9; 15.9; 16.4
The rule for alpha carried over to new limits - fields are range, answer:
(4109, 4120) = 15.7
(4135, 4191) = 16.7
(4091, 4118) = 15.1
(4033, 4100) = 16.5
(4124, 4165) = 16.7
